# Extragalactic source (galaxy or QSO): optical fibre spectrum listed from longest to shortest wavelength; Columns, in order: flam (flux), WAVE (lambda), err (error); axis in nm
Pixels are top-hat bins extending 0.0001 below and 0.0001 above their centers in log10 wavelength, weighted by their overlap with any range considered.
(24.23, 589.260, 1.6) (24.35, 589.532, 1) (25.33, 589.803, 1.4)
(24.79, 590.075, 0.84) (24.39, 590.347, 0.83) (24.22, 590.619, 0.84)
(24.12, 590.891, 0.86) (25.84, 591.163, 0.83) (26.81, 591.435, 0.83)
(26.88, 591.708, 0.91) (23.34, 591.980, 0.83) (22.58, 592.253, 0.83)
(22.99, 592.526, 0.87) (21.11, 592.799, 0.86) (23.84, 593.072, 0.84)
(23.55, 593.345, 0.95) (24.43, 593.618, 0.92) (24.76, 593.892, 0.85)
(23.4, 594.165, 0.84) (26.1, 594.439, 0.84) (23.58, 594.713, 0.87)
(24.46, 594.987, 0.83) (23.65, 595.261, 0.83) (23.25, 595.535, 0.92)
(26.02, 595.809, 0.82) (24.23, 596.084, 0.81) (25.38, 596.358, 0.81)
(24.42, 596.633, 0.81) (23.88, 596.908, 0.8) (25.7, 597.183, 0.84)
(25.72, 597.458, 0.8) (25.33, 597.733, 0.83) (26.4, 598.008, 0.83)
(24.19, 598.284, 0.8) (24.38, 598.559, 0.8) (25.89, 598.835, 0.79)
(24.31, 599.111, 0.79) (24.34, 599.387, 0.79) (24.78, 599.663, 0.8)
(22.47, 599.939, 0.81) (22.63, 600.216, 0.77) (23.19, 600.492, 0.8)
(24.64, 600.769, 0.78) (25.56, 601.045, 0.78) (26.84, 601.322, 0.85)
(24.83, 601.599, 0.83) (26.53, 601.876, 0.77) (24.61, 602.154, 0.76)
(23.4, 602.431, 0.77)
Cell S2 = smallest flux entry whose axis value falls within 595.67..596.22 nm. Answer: 24.23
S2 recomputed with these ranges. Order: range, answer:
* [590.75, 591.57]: 24.12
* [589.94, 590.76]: 24.22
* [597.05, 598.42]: 24.19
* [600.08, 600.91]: 22.63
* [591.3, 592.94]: 21.11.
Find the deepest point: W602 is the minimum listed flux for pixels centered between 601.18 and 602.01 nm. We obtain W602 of 24.83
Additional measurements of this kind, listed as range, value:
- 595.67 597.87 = 23.88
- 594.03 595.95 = 23.25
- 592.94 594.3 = 23.4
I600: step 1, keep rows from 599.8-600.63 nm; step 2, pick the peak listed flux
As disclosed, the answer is 23.19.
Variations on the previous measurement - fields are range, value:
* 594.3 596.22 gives 26.1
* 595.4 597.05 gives 26.02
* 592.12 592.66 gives 22.99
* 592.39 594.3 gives 24.76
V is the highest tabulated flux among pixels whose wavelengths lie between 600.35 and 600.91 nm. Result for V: 24.64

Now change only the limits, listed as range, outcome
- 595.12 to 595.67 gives 23.65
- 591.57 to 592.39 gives 26.88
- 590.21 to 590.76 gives 24.39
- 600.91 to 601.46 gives 26.84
